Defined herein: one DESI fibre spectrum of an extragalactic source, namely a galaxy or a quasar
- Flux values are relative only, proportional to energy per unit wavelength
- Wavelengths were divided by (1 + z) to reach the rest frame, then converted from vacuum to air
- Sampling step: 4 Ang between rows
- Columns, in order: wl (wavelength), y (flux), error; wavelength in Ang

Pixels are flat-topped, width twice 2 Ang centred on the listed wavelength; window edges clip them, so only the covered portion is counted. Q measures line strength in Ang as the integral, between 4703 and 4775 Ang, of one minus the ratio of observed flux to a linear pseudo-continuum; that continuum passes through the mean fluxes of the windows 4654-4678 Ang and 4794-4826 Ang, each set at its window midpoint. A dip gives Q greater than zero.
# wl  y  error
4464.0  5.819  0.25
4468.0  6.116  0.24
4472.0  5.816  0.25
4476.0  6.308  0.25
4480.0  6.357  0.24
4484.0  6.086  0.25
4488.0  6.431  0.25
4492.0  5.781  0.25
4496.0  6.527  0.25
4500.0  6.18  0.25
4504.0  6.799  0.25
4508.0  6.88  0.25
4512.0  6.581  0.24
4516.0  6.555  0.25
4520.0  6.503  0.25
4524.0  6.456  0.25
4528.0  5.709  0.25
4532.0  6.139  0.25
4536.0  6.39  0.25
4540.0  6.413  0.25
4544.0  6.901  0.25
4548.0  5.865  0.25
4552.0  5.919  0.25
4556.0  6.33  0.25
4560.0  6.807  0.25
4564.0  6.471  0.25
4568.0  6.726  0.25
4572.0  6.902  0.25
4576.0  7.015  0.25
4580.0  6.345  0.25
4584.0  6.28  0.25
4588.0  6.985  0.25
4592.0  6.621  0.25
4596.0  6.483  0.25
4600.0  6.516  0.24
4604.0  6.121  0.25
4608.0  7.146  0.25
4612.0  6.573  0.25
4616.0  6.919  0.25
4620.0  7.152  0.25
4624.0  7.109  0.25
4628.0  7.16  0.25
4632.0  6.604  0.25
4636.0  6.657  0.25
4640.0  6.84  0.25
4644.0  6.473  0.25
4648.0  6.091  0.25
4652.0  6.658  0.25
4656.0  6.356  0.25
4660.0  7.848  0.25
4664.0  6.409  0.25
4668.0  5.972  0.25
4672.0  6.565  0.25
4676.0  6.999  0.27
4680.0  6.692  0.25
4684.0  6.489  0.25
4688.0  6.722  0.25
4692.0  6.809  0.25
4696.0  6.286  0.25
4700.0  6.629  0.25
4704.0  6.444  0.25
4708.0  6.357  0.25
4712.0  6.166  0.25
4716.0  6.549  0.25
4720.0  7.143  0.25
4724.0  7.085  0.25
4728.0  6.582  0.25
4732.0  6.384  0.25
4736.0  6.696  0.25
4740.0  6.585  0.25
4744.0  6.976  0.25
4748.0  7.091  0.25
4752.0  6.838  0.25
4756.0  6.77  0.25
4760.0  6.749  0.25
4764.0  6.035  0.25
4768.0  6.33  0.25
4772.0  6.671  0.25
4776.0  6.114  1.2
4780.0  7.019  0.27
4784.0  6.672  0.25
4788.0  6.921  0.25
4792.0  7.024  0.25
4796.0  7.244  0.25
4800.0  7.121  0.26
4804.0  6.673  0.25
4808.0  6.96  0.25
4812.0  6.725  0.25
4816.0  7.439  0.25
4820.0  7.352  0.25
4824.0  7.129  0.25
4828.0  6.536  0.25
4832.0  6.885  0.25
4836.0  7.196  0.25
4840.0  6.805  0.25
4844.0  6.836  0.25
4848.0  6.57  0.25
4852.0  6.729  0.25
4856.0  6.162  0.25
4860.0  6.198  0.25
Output 2.7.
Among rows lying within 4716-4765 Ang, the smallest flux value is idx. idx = 6.035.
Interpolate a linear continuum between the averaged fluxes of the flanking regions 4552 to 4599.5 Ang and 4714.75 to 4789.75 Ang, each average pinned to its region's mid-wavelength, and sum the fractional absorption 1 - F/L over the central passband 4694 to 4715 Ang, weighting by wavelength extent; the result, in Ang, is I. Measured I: 0.9 Ang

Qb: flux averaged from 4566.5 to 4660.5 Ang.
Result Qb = 6.71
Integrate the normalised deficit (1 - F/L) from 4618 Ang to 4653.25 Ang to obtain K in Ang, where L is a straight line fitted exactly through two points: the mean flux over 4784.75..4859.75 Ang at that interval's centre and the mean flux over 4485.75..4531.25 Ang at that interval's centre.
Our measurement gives -0.9 Ang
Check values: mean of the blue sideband 6.39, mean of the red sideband 6.89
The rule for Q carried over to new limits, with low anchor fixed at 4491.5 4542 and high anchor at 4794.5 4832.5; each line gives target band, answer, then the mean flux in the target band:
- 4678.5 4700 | 0.5 Ang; 6.6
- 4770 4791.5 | 0.7 Ang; 6.7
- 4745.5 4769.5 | 0.8 Ang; 6.65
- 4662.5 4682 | 0.5 Ang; 6.53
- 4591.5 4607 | 0.2 Ang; 6.46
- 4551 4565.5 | 0.2 Ang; 6.41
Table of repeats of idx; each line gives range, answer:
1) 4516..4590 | 5.709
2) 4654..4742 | 5.972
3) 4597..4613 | 6.121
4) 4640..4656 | 6.091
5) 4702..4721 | 6.166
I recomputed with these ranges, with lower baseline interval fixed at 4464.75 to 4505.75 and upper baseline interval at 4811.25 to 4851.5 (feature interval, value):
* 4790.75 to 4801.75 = -0.42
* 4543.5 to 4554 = 0.37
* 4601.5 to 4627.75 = -1.45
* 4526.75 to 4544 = 0.17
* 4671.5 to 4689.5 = -0.20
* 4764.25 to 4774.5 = 0.62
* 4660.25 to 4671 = 0.17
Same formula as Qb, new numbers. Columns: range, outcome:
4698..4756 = 6.68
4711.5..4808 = 6.74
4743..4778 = 6.61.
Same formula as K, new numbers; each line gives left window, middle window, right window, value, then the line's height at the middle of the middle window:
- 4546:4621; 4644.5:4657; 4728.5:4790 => 0.4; 6.61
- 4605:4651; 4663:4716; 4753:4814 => 2.0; 6.76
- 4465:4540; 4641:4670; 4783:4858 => 0.2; 6.59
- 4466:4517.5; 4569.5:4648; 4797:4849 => -1.9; 6.56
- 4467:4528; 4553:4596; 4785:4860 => -1.0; 6.47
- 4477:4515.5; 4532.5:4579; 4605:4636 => 1.0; 6.65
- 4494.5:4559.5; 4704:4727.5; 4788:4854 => 0.4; 6.75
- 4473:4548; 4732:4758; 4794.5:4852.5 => 0.0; 6.8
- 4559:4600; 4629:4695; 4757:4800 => 0.3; 6.67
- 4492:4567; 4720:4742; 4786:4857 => 0.2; 6.76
